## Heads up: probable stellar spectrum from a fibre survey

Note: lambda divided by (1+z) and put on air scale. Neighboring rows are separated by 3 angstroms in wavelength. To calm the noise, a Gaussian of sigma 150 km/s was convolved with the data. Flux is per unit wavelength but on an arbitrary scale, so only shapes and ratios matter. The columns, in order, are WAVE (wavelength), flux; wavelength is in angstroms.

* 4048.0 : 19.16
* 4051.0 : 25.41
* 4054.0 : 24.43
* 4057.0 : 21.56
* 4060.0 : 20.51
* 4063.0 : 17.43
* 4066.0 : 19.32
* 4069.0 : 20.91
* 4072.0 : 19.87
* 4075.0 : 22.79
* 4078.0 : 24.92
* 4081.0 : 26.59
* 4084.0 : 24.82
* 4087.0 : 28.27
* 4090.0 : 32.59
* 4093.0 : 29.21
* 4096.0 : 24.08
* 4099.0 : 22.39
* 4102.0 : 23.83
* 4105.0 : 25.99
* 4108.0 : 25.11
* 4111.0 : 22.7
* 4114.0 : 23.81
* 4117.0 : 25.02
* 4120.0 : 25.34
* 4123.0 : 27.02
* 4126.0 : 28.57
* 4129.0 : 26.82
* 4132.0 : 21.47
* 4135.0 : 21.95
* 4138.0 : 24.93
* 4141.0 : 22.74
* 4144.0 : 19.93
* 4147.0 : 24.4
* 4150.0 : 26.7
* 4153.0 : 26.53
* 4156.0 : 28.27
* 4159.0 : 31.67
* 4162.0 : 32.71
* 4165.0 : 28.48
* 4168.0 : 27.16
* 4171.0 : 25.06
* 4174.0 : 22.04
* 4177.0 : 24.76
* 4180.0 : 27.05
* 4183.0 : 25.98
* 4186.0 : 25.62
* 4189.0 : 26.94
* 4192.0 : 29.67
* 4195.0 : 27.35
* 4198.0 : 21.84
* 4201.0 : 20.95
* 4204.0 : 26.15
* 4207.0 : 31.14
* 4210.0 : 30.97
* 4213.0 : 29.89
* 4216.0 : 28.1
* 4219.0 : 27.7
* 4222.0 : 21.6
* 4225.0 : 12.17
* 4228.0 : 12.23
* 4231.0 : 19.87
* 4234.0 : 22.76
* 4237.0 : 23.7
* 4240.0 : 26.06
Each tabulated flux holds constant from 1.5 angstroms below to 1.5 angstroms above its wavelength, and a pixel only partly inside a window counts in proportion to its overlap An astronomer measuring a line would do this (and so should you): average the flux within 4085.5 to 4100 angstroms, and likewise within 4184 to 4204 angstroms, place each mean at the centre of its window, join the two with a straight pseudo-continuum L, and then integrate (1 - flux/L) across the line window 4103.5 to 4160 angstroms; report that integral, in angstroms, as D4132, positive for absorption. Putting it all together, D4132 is 3.3 angstroms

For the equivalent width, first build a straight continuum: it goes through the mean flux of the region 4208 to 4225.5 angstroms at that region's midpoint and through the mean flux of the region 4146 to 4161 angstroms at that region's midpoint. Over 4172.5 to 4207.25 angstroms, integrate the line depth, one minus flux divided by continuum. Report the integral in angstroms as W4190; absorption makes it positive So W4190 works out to 1.5 angstroms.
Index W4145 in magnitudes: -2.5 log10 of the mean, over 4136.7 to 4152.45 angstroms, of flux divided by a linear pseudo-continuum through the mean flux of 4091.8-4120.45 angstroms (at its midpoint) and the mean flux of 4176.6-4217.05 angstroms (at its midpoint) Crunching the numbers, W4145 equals 0.08 mag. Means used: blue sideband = 24.7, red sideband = 26.9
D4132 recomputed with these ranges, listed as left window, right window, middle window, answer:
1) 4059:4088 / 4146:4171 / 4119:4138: 0.68 angstroms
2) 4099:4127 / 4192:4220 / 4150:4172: -1.95 angstroms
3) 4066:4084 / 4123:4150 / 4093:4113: -0.80 angstroms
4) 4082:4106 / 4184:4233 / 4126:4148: 1.87 angstroms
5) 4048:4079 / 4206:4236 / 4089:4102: -2.69 angstroms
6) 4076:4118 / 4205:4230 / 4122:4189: -2.68 angstroms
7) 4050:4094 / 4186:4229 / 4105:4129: -1.28 angstroms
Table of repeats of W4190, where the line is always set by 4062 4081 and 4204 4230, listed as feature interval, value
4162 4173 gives -1.98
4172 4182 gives -0.52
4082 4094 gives -3.79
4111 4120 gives -0.81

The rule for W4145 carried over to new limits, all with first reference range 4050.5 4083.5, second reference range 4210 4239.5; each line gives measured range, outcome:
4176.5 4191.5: -0.17 mag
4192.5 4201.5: -0.09 mag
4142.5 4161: -0.18 mag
